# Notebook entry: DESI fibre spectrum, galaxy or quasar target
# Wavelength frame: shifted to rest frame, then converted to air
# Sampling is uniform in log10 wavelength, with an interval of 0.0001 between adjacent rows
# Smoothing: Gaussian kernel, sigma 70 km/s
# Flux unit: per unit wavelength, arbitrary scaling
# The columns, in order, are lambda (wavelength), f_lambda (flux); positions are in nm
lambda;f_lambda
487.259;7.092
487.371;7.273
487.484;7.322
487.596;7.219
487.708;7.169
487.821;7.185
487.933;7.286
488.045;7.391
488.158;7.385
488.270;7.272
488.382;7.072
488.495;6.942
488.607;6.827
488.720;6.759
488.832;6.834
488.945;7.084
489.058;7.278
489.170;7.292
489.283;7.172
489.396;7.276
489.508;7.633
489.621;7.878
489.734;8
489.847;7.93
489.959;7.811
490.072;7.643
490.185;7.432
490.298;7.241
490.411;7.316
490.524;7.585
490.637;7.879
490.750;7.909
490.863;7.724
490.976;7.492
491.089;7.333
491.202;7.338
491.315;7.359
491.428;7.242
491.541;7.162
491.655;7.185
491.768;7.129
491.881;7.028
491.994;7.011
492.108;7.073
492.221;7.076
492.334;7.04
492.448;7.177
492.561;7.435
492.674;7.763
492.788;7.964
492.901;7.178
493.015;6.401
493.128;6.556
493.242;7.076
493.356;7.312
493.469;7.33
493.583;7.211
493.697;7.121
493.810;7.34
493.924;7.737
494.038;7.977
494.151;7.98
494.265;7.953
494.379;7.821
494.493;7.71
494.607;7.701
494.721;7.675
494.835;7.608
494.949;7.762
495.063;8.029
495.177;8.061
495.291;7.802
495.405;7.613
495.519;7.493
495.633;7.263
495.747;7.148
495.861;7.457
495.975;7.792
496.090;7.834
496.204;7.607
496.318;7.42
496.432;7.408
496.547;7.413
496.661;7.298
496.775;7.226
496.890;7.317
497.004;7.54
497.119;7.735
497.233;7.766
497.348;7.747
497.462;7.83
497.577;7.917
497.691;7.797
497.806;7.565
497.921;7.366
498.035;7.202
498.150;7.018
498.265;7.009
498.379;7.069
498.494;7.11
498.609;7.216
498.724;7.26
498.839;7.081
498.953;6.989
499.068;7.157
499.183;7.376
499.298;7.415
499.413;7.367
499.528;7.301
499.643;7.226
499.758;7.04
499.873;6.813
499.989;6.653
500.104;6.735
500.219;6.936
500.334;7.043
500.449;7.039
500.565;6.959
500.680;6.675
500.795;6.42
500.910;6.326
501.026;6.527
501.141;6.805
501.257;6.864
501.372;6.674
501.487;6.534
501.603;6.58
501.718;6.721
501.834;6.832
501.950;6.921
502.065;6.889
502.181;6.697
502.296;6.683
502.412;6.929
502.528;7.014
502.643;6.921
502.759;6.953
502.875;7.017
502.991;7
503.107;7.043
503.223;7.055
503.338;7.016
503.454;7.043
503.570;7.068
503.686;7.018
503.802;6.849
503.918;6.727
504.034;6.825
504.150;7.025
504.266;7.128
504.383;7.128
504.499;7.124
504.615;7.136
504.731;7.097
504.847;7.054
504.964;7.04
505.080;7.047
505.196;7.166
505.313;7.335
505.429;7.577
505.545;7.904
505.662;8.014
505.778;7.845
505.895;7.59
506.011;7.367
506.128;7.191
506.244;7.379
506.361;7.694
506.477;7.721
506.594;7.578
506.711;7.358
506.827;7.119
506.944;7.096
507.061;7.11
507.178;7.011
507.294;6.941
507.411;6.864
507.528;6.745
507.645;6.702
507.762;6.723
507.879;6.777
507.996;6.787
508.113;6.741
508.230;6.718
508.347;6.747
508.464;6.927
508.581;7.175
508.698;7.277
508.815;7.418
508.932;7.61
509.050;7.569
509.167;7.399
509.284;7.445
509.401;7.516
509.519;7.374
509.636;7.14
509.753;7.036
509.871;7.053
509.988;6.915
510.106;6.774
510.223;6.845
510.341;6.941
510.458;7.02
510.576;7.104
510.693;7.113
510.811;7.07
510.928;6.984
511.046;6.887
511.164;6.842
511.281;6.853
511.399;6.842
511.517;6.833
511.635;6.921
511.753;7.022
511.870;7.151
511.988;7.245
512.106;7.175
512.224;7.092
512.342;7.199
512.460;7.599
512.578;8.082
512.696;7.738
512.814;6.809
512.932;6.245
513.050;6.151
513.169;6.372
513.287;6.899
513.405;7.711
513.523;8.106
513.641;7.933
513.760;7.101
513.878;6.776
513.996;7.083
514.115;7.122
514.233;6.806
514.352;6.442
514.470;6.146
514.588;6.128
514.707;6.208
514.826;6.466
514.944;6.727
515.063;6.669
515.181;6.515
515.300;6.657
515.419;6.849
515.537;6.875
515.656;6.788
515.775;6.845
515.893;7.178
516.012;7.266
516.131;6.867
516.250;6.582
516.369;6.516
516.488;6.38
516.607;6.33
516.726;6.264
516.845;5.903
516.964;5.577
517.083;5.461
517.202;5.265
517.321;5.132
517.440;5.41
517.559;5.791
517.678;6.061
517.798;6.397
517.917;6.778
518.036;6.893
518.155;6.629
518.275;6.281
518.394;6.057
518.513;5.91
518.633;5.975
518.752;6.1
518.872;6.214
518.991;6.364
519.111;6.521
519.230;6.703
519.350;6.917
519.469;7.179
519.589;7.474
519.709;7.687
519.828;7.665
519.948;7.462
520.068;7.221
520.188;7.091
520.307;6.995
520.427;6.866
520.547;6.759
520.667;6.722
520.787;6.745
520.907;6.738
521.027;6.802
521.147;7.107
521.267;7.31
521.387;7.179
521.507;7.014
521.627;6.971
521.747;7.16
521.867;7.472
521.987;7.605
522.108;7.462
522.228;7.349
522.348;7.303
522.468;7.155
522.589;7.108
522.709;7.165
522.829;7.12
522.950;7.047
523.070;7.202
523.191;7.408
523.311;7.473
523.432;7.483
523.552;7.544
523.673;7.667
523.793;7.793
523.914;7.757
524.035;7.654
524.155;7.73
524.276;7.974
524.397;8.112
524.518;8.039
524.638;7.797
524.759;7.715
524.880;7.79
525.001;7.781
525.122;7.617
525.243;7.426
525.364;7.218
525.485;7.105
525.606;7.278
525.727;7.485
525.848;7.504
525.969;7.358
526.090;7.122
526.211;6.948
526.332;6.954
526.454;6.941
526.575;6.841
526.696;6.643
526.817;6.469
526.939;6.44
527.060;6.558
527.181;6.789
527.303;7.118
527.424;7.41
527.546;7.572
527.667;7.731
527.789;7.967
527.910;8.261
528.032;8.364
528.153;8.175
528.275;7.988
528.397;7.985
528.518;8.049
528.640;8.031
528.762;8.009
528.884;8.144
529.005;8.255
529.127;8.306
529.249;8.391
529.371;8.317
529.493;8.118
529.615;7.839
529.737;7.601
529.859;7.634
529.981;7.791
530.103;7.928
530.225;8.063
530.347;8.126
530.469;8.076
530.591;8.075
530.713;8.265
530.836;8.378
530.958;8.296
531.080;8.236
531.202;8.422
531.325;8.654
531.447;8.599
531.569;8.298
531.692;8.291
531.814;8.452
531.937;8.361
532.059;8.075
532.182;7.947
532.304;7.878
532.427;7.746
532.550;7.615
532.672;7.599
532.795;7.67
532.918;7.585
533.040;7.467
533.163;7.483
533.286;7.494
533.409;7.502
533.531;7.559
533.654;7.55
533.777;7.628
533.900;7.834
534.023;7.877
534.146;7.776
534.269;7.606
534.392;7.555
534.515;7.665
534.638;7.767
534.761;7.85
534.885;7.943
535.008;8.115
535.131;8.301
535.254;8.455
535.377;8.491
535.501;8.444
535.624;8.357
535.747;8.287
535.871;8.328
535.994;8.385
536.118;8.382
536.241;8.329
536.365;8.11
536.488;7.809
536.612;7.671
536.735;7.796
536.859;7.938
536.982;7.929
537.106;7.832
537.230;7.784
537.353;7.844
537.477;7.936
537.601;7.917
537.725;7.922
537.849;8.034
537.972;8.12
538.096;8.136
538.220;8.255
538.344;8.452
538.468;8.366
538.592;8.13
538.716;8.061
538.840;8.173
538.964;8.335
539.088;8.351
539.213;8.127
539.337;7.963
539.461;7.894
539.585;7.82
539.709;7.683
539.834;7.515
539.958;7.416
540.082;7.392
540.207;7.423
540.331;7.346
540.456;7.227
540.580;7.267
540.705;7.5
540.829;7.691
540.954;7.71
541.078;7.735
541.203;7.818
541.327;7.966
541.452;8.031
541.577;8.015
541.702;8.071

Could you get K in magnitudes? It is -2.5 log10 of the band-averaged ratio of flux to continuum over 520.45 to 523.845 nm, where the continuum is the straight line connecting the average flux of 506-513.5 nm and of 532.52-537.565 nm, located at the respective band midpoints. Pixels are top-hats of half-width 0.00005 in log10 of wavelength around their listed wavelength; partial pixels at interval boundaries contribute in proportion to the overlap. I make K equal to 0.04 mag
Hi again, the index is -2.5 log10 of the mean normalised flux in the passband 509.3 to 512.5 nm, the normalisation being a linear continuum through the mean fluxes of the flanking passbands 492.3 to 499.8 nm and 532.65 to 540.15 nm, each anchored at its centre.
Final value 0.084 mag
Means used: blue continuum 7.44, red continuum 7.94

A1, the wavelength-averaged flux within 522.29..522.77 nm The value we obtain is 7.19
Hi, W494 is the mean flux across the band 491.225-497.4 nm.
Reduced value 7.44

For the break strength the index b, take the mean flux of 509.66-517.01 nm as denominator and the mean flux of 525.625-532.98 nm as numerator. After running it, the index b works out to 1.14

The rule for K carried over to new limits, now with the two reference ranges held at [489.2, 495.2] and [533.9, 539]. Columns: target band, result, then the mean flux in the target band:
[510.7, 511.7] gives 0.12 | 6.91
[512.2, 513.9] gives 0.08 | 7.2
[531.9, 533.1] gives 0.03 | 7.79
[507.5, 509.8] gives 0.09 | 7.1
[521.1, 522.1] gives 0.09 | 7.24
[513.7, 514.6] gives 0.15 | 6.73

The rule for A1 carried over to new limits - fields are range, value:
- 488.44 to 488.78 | 6.85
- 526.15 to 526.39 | 6.96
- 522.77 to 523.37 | 7.25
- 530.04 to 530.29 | 8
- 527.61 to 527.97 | 7.99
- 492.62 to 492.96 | 7.62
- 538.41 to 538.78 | 8.19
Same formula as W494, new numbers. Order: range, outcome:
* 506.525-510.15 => 7.09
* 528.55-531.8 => 8.16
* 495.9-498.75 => 7.46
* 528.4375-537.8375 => 8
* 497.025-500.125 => 7.3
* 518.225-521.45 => 6.82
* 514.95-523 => 6.72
